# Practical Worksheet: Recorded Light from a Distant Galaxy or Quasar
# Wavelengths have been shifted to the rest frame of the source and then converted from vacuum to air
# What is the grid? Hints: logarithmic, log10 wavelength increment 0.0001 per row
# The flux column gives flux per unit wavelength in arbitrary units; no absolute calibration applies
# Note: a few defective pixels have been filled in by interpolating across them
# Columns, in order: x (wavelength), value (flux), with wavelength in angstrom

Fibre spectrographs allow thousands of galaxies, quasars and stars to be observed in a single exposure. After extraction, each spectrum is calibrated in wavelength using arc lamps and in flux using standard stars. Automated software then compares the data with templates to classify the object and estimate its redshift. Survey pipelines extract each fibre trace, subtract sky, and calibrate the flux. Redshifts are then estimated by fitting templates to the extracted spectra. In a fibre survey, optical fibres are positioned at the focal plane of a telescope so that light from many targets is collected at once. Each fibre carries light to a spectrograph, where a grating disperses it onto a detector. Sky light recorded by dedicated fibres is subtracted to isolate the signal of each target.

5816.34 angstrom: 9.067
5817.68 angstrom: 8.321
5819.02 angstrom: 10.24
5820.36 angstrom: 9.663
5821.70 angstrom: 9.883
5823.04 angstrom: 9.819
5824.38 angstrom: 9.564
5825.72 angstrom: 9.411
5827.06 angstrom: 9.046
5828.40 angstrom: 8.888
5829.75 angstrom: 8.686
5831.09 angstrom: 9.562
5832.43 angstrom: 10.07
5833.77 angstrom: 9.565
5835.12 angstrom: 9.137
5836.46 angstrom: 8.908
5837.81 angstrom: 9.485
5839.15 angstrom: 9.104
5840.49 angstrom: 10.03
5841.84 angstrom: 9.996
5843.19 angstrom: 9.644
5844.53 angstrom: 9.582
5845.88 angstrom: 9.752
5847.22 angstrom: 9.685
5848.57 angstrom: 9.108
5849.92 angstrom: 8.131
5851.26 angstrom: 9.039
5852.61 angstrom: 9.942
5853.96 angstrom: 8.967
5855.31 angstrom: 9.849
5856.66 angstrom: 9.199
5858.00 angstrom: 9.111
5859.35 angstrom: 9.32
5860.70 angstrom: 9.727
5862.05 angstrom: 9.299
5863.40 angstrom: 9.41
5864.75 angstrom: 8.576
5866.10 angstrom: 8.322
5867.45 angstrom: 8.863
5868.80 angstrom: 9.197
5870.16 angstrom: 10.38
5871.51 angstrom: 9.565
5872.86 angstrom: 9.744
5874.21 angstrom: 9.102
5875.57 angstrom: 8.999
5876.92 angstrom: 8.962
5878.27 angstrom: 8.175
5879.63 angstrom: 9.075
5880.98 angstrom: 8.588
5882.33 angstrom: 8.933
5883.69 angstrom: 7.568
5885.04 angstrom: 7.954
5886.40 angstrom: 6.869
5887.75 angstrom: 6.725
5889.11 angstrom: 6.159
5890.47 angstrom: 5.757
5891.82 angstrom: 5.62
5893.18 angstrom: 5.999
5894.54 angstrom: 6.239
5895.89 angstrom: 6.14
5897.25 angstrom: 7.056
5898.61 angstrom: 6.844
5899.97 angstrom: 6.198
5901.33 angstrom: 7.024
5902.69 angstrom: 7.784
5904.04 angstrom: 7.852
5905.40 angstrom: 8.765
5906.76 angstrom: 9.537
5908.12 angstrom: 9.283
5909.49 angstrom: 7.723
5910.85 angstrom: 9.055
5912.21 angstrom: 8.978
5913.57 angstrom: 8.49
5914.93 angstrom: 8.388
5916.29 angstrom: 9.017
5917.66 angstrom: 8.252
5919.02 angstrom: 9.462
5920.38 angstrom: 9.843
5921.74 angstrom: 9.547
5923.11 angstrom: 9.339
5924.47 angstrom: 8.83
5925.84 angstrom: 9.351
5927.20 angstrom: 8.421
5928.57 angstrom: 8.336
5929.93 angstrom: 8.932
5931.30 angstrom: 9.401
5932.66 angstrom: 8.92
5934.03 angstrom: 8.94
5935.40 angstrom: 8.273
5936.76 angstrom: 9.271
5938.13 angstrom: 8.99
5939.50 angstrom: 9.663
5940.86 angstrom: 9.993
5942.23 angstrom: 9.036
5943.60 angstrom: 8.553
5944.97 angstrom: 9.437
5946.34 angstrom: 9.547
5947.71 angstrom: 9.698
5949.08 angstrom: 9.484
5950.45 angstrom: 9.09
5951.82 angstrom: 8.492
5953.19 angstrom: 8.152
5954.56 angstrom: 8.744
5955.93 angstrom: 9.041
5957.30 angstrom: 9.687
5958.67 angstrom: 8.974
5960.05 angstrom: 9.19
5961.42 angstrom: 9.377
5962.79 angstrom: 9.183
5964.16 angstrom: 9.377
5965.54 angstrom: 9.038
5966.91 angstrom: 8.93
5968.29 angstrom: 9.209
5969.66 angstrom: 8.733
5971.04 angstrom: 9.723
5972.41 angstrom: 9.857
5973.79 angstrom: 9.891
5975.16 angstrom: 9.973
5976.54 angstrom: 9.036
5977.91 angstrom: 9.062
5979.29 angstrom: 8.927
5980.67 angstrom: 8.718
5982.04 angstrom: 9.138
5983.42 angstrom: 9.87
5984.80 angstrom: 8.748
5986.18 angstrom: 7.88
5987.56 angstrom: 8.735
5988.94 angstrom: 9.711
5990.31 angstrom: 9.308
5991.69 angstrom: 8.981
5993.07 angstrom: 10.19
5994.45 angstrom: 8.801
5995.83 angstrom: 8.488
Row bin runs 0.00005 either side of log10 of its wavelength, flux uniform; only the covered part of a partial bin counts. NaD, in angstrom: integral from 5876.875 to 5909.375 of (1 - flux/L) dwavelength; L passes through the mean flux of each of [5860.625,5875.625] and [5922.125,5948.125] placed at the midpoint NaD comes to 6.2 angstrom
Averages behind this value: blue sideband 9.25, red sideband 9.1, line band 7.44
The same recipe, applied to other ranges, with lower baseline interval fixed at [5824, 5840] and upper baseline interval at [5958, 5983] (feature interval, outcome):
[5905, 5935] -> 1.0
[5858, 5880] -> 0.3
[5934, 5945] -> 0.2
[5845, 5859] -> 0.0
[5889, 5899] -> 3.3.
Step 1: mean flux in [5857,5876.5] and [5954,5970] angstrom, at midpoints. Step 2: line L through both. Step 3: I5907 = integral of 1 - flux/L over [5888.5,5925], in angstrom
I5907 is 5.18 angstrom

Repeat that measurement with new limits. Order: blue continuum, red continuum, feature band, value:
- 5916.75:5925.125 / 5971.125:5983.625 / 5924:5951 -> 0.4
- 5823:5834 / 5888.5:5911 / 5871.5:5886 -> -1.6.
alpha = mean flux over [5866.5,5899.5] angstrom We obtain 7.85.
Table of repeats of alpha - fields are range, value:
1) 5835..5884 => 9.21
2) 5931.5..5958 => 9.11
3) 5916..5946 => 9.09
